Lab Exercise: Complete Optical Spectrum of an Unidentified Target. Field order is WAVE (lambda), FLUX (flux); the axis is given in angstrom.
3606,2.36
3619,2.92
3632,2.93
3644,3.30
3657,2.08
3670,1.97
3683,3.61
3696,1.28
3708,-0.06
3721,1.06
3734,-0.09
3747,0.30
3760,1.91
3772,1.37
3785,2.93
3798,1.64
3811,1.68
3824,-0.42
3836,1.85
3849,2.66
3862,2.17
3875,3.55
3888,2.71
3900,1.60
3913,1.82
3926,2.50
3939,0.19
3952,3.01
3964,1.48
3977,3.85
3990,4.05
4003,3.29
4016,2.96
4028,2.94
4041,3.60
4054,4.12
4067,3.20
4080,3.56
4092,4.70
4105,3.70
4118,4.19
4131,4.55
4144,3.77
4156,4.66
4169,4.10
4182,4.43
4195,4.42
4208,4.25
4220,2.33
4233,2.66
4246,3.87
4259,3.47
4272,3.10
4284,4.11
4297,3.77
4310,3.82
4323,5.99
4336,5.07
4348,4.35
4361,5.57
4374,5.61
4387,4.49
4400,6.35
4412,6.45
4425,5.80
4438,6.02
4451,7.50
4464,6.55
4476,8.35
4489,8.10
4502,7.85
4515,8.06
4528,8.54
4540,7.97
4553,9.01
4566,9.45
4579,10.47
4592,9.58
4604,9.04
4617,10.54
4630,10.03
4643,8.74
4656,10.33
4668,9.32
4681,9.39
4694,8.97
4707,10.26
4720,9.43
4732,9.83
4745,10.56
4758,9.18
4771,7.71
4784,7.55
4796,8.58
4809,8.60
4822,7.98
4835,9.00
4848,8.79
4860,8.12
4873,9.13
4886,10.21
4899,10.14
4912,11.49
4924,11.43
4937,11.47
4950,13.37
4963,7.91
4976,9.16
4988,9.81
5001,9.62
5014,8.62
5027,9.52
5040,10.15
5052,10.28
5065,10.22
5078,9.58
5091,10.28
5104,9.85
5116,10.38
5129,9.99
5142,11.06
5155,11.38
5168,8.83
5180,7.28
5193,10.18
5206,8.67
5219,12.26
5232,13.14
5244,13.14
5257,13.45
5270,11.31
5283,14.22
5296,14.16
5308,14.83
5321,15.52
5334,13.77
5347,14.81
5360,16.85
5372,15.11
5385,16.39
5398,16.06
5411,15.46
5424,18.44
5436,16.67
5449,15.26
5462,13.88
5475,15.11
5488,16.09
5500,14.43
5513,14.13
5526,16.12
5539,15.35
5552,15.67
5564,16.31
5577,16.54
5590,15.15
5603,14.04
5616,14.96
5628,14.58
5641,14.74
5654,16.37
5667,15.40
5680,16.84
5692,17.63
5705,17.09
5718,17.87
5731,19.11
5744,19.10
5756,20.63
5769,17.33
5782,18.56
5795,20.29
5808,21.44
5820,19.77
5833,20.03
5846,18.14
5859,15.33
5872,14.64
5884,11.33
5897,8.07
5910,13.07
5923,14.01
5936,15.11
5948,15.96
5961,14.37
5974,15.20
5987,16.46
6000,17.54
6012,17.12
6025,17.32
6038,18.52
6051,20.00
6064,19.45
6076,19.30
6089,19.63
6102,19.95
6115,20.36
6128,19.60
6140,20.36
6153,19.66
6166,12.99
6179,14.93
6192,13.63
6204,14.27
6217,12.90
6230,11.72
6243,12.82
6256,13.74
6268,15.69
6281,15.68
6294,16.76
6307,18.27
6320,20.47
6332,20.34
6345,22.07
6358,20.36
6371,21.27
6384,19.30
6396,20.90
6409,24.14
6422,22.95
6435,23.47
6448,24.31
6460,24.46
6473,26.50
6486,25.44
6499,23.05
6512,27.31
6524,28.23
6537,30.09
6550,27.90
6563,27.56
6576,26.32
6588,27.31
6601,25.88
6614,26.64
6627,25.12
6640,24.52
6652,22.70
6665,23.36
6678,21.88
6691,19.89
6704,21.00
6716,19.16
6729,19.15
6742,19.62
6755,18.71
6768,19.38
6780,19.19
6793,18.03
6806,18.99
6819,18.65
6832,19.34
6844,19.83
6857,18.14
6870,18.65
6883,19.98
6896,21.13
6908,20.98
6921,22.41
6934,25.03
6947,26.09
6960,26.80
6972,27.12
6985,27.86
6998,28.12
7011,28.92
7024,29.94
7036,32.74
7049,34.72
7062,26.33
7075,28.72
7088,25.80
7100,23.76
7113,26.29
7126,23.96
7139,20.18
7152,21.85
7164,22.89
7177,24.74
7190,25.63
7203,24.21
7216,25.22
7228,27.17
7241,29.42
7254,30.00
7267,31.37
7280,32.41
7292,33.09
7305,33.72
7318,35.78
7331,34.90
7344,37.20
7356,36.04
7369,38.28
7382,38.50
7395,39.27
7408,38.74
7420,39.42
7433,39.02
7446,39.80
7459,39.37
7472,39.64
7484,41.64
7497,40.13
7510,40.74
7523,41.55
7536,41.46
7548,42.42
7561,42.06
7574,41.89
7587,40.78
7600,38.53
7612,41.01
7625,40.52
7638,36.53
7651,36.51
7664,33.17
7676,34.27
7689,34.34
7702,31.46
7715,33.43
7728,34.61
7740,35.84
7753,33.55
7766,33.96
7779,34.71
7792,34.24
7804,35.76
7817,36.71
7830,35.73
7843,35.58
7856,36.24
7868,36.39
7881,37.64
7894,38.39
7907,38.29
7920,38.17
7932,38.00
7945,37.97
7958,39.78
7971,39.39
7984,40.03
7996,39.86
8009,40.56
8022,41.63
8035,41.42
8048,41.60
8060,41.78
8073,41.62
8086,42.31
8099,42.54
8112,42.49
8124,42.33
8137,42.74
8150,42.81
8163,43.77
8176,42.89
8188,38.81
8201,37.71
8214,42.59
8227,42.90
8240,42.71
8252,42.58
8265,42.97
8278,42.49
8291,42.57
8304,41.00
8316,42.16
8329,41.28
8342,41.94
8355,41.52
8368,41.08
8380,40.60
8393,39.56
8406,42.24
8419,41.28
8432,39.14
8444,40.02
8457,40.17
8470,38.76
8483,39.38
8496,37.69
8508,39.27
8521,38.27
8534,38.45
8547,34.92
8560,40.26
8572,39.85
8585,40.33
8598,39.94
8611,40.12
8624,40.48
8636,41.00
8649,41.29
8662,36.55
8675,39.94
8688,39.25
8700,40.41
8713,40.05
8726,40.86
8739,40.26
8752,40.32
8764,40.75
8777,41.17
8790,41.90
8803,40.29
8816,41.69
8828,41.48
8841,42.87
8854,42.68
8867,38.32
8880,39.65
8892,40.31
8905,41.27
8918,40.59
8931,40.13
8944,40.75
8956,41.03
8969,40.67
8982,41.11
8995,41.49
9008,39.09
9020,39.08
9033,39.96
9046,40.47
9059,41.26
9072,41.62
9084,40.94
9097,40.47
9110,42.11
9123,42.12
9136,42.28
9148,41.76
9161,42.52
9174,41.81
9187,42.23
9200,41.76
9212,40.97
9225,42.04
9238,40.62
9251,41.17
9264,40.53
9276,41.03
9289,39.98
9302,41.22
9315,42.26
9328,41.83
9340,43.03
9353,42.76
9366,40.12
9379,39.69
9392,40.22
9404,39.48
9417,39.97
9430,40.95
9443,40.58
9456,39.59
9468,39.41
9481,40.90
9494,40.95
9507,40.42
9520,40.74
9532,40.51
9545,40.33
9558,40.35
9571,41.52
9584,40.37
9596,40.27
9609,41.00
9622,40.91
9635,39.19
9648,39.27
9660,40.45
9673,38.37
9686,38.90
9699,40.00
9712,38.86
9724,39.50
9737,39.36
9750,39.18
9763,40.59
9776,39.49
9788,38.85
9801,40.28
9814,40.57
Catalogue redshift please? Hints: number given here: 0.00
